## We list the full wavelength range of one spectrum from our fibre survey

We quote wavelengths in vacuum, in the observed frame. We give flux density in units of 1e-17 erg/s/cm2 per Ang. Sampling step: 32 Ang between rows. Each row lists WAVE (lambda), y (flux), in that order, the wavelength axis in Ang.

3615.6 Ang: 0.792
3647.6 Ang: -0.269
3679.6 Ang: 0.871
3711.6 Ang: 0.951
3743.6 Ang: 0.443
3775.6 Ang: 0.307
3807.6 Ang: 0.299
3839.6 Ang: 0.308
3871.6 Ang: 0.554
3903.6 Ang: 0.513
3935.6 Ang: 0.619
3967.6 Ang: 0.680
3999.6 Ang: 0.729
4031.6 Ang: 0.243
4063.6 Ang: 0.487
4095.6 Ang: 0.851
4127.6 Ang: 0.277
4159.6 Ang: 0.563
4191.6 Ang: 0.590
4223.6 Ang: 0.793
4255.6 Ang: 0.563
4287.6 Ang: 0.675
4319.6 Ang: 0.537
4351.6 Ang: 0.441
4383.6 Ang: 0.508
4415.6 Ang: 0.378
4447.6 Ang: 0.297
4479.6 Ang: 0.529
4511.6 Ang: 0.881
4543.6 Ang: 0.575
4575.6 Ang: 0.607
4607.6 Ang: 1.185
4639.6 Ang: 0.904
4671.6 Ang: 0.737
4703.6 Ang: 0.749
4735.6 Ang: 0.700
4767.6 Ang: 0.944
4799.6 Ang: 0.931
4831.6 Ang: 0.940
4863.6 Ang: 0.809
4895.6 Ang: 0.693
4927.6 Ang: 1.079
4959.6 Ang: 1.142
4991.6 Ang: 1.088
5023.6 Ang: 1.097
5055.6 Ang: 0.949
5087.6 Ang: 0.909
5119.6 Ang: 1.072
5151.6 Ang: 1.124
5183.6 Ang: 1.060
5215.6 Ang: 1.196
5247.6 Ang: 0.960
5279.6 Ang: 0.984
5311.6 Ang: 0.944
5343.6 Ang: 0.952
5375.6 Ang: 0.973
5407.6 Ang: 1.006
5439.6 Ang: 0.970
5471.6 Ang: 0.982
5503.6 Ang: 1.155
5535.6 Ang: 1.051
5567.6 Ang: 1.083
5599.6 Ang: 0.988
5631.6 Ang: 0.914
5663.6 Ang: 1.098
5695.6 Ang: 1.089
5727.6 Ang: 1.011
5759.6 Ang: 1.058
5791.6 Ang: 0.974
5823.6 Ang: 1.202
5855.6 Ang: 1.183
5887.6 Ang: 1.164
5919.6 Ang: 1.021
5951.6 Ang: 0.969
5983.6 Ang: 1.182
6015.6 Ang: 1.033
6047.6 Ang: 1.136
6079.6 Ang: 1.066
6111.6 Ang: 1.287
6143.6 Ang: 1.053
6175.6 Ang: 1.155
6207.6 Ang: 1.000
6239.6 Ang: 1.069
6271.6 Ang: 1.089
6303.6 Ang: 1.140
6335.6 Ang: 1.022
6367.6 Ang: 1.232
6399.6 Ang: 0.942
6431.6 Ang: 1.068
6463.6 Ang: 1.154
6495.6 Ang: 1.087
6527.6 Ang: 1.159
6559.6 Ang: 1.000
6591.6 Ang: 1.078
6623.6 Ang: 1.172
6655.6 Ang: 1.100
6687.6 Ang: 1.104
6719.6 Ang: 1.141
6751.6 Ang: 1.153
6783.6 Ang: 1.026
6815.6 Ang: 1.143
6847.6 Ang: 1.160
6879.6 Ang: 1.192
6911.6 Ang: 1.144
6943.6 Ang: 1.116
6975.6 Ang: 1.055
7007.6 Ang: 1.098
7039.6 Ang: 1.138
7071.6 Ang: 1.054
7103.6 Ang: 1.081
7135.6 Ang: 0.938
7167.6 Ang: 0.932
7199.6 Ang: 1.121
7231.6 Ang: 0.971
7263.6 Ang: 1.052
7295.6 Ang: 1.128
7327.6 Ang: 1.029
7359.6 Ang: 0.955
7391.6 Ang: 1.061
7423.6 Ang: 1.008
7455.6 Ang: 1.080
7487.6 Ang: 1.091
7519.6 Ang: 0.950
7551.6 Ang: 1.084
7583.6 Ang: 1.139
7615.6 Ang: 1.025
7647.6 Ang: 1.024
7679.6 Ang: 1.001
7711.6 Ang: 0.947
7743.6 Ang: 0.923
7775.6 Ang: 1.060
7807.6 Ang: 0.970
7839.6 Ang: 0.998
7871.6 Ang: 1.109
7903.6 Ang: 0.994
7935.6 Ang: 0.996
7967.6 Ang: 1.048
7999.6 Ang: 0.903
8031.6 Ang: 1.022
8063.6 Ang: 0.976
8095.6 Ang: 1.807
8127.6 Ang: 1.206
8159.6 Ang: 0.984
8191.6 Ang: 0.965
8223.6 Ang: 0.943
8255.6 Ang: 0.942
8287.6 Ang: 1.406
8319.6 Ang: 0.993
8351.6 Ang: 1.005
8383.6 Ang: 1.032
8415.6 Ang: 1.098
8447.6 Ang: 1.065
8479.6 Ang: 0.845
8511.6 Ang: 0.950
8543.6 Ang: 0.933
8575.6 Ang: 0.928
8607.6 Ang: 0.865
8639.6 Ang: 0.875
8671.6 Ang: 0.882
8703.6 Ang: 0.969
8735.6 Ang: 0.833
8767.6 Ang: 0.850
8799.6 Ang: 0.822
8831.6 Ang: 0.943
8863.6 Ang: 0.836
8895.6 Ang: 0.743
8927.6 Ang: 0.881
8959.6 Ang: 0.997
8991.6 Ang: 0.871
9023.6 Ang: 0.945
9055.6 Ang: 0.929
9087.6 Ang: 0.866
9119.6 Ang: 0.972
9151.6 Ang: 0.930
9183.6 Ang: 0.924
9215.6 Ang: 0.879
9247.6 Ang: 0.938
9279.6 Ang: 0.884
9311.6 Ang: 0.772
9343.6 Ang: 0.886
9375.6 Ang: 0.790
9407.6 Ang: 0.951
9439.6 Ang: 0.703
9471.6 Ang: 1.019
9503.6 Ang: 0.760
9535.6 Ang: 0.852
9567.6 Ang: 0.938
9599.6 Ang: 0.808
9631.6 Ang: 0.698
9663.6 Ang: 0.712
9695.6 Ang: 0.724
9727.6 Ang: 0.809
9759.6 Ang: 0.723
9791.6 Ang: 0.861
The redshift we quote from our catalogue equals 0.233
